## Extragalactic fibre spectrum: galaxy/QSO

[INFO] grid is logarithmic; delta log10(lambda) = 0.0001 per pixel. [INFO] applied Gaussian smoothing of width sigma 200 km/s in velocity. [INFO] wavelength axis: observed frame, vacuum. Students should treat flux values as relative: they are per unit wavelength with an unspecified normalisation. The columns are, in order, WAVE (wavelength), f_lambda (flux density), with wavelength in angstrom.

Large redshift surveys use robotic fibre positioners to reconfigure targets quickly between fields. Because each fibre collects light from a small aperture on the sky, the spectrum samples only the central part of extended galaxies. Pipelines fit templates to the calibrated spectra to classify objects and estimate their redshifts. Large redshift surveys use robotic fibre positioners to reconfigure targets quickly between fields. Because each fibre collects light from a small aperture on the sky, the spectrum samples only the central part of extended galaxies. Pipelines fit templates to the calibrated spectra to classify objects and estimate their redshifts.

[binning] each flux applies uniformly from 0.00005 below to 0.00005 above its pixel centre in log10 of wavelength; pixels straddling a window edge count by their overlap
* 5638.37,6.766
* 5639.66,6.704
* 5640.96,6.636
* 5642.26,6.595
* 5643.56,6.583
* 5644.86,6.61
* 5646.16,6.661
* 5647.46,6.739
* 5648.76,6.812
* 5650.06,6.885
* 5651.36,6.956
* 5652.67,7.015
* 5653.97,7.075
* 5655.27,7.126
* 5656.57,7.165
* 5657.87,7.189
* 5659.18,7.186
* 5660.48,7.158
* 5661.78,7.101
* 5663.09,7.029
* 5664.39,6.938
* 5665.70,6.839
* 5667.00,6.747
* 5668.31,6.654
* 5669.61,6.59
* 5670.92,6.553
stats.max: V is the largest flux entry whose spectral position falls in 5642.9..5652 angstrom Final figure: 6.956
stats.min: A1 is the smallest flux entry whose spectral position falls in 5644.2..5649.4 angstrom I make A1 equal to 6.61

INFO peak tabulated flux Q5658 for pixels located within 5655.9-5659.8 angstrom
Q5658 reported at 7.189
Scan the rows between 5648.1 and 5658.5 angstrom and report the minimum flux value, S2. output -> 6.812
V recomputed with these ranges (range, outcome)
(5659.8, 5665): 7.158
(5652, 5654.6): 7.075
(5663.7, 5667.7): 6.938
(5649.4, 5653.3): 7.015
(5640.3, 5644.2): 6.636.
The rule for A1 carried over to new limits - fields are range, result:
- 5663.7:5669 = 6.654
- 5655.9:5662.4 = 7.101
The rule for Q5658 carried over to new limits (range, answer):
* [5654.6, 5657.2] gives 7.165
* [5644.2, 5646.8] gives 6.661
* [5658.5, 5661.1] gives 7.186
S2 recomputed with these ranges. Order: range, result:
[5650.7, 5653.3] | 6.956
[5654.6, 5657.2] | 7.126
